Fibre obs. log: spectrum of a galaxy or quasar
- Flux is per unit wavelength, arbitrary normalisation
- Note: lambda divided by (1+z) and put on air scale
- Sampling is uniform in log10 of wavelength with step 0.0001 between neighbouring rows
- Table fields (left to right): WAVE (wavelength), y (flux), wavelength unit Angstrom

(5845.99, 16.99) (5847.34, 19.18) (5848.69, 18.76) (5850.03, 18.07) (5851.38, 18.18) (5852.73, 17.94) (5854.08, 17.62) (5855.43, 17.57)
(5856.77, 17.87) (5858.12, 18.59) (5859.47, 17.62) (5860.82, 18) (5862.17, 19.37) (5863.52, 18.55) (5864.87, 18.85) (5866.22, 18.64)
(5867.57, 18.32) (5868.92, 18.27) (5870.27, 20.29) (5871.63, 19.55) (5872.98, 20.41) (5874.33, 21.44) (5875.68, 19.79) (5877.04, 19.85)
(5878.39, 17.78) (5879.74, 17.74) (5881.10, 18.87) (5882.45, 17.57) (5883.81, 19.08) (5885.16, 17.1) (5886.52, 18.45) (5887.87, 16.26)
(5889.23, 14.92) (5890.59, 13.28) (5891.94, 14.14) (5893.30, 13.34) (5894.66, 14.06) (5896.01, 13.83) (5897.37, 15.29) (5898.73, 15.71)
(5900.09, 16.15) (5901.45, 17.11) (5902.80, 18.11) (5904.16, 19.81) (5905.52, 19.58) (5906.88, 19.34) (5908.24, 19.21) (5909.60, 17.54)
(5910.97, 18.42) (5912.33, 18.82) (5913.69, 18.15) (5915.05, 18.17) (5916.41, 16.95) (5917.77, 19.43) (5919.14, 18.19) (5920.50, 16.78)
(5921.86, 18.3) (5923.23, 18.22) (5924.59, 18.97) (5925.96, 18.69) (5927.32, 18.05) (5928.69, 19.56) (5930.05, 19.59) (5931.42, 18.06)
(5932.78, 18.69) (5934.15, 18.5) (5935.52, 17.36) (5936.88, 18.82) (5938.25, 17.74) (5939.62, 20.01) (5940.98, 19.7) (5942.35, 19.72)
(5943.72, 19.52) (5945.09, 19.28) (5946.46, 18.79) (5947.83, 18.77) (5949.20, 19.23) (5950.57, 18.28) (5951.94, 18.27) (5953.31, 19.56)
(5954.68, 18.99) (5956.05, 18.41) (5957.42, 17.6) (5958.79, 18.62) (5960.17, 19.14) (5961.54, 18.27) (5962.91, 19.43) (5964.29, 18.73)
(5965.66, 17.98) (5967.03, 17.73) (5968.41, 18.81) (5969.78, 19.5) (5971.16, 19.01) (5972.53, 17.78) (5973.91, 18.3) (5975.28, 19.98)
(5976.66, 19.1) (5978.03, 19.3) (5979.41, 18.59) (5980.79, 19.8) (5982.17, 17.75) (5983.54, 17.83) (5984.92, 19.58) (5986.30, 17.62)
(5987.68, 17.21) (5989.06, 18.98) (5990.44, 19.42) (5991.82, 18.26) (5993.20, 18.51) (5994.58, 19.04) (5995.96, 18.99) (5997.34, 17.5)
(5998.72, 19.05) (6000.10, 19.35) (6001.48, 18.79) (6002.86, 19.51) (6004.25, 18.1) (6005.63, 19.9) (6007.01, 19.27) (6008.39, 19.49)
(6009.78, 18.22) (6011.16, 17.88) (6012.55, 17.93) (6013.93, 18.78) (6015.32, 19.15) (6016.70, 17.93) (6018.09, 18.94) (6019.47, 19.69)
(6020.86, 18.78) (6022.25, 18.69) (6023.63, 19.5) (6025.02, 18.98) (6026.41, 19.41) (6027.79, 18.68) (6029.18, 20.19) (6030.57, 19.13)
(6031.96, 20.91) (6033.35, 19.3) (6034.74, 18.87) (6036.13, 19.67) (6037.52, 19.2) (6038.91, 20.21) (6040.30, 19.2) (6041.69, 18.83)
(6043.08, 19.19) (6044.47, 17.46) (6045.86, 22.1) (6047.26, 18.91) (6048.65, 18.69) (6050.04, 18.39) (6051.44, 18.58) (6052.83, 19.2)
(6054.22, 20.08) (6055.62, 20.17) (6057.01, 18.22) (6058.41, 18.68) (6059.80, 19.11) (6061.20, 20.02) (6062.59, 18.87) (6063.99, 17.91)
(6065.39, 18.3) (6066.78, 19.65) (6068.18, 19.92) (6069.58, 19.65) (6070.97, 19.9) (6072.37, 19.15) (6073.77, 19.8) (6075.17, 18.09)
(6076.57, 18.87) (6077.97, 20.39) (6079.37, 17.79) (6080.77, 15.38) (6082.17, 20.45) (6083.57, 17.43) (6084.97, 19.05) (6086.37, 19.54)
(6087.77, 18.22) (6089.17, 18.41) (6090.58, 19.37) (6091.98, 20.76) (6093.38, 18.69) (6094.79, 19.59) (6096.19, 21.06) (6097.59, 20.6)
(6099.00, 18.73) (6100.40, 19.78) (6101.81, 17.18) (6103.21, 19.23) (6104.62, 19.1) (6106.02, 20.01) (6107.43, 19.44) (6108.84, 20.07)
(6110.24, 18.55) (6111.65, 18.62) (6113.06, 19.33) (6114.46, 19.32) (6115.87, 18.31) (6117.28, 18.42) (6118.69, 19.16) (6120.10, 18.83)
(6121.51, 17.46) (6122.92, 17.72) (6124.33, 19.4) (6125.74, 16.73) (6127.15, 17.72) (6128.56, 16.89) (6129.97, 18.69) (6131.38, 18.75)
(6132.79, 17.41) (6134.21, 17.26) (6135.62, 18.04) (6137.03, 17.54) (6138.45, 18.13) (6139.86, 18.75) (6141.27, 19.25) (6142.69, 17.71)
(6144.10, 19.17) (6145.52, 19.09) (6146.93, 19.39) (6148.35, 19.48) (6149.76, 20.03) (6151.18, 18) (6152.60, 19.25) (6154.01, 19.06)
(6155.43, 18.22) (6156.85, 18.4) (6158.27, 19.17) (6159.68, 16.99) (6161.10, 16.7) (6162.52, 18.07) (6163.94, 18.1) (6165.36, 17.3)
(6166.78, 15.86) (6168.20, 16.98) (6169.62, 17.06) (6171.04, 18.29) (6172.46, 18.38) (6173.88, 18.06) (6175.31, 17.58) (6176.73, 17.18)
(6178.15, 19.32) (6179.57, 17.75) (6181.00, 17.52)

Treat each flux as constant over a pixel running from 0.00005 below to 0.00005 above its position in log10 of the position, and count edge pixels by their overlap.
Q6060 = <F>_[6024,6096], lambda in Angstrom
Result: 19.2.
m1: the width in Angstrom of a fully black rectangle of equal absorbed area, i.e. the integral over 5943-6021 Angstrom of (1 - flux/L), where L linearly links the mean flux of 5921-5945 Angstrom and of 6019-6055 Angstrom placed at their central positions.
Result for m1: 1.2 Angstrom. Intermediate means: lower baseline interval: 18.8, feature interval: 18.7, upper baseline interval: 19.3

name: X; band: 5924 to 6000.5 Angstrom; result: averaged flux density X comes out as 18.7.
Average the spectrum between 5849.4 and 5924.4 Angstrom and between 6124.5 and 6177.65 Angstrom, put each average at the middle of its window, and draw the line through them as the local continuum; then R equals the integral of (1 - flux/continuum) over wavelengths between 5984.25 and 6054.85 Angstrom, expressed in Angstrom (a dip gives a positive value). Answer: -4.1 Angstrom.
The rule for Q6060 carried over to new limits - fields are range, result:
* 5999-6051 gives 19.1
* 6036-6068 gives 19.2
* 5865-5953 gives 18.1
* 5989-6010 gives 18.9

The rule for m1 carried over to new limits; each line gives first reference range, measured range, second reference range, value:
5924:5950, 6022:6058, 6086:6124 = -0.5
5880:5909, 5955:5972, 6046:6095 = -0.9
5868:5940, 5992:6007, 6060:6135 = -0.4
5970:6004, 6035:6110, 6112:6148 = -2.7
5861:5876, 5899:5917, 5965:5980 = 0.9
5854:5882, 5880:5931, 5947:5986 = 3.6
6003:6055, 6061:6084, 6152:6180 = -0.2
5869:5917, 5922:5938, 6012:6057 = -0.5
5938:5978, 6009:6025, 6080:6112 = 0.2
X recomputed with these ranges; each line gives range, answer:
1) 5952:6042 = 18.9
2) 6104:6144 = 18.5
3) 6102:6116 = 19.2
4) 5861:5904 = 17.5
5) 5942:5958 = 18.9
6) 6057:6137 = 18.8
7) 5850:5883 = 18.7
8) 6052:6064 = 19.2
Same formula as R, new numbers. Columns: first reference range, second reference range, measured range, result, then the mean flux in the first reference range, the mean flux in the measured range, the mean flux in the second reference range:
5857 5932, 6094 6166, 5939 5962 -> -1.1 Angstrom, 17.9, 19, 18.6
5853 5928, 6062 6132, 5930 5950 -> -0.9 Angstrom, 17.9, 18.9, 18.9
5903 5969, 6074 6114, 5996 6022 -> 0.1 Angstrom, 18.7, 18.8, 19.1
